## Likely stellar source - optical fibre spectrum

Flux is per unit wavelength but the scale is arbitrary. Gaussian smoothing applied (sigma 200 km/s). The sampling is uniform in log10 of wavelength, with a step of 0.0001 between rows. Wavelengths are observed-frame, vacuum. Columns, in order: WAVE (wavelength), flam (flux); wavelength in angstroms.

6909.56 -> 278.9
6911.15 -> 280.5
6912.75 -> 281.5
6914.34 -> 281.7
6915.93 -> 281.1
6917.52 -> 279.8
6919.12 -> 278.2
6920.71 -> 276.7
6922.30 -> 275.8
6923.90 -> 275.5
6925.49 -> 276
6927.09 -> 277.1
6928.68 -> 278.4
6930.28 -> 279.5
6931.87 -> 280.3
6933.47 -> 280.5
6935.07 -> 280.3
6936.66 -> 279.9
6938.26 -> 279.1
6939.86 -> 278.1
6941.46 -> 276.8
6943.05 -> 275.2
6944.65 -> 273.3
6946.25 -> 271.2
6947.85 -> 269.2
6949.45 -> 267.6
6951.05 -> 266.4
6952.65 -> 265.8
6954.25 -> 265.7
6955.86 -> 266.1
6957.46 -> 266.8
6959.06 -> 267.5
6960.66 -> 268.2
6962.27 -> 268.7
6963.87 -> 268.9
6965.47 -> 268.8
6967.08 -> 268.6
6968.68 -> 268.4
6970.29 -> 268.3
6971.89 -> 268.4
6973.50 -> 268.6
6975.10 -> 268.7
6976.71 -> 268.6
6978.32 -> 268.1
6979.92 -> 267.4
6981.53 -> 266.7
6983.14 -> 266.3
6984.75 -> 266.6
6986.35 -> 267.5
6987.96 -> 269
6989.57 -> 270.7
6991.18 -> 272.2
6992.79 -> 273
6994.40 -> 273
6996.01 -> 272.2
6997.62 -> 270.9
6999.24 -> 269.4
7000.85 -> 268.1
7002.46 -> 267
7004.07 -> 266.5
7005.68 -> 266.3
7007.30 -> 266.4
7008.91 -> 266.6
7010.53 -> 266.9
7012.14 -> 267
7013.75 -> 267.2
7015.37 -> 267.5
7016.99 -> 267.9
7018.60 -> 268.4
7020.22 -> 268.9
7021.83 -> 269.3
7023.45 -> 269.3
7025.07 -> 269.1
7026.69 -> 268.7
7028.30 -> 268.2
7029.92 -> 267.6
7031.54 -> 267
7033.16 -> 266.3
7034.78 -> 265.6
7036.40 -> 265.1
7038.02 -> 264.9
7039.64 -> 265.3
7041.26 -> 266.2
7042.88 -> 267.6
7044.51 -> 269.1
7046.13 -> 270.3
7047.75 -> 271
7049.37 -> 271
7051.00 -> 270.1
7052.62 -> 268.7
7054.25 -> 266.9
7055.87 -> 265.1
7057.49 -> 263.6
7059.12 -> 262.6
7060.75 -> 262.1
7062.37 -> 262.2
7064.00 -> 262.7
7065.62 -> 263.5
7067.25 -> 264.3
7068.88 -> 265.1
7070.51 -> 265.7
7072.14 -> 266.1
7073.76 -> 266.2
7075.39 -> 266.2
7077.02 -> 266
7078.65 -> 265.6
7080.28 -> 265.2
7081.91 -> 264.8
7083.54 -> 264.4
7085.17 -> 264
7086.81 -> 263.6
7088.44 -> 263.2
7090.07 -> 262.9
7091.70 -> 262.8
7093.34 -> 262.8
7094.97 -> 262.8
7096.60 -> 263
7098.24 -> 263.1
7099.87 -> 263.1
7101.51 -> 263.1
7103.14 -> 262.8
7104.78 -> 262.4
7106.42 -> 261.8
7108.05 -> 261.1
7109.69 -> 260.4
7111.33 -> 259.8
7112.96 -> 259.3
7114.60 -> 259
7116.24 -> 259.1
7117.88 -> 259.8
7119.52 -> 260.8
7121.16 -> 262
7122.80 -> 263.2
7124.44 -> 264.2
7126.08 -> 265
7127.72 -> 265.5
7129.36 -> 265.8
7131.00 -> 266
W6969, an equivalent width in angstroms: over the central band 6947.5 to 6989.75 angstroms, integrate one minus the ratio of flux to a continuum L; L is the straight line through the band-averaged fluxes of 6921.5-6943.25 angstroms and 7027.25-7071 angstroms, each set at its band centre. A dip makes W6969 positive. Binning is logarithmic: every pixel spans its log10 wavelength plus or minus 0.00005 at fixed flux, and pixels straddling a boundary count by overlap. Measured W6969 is 1.0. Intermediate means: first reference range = 278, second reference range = 266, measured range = 268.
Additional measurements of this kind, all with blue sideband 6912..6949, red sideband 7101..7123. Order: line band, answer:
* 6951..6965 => 0.4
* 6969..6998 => 0.4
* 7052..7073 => 0.1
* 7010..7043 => 0.2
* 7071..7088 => -0.1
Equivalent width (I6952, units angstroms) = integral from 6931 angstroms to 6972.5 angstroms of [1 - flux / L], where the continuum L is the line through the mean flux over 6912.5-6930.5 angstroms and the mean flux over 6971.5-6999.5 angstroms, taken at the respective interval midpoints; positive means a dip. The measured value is 0.4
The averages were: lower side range 278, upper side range 269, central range 272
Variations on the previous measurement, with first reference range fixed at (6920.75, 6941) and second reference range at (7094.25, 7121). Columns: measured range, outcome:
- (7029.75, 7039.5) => 0.1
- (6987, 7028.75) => 0.3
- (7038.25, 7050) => 0.0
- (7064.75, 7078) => 0.0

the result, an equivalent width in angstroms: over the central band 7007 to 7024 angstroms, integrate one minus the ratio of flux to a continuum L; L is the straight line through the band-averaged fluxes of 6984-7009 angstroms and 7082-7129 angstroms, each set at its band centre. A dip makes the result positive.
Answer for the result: 0.0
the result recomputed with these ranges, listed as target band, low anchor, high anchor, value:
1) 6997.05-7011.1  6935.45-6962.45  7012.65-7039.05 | 0.1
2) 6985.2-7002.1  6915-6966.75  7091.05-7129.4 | 0.0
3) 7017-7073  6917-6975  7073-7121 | -0.1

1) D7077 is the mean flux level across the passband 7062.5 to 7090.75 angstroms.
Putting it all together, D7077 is 265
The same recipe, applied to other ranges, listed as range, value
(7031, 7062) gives 267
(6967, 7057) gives 268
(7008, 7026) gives 268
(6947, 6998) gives 269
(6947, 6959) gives 267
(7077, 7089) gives 264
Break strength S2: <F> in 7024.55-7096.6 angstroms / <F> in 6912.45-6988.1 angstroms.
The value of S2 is 0.98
